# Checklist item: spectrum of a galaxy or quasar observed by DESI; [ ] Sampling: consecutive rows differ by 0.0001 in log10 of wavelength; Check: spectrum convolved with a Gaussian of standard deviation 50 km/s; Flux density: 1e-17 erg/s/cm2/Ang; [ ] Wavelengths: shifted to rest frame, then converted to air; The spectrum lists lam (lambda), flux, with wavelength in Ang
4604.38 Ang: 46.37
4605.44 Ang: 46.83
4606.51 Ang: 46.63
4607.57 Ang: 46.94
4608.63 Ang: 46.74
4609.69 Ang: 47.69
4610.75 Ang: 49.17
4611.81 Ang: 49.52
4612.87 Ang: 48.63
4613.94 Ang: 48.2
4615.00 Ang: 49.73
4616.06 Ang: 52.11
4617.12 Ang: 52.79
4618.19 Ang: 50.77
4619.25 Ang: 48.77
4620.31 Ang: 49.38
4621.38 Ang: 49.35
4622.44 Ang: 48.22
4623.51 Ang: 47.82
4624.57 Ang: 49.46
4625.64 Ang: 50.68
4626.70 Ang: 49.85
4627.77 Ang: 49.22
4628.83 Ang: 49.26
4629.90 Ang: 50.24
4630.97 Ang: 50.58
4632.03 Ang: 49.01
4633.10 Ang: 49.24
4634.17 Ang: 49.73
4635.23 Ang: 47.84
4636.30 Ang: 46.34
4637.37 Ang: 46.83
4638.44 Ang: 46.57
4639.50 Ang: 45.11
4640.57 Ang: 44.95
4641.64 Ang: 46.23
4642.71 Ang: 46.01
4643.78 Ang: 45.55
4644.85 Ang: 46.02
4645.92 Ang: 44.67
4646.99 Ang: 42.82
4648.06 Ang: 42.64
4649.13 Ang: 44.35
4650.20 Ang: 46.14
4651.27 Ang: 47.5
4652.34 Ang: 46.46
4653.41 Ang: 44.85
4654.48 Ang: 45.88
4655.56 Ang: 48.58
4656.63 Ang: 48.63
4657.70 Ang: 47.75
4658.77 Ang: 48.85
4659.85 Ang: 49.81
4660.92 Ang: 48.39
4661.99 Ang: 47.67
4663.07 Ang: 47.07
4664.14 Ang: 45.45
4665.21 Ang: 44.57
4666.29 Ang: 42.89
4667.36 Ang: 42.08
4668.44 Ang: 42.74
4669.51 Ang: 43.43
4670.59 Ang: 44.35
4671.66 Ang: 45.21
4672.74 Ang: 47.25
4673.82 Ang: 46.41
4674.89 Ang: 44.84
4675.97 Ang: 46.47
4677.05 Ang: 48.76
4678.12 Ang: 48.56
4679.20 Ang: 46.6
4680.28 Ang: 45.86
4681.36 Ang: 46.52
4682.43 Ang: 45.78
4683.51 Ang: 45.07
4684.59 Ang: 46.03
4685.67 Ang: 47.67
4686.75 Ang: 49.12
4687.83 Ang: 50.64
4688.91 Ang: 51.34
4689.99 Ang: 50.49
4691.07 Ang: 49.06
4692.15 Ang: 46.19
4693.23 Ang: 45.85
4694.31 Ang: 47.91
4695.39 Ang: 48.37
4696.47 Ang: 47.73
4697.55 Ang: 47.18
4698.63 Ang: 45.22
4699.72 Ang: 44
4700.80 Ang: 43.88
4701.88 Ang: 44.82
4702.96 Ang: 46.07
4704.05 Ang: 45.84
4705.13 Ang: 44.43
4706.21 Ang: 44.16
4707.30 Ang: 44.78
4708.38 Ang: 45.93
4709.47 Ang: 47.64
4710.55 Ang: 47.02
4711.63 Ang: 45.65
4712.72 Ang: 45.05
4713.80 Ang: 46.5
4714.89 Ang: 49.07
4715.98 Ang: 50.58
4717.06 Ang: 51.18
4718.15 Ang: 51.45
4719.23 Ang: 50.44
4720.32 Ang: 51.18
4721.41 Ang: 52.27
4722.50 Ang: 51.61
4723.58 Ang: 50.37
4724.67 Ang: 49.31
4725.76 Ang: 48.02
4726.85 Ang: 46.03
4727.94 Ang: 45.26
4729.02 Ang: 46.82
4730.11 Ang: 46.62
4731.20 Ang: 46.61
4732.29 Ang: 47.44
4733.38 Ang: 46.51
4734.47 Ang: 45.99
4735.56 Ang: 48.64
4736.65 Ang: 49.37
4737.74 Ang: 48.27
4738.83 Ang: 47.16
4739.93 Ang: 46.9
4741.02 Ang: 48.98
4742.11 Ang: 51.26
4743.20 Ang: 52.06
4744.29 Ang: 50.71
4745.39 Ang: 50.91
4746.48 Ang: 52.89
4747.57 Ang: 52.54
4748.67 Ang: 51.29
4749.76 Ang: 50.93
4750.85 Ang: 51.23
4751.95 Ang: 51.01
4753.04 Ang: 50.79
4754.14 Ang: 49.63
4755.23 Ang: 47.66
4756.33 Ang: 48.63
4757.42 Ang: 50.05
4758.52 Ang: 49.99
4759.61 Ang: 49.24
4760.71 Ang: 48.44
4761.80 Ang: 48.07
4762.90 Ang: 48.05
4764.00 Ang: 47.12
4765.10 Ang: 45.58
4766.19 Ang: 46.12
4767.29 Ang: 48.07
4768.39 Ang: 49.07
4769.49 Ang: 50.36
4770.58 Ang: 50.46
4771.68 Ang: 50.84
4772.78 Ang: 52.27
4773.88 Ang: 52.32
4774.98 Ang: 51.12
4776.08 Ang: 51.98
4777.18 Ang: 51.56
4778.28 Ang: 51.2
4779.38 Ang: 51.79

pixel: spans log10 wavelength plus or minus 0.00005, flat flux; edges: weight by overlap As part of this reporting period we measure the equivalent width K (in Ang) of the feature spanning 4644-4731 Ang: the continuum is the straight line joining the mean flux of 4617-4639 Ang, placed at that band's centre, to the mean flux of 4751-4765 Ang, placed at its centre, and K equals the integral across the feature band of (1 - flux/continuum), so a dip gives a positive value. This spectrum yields 3.8 Ang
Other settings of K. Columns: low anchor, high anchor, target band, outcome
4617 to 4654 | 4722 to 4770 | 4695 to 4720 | 0.8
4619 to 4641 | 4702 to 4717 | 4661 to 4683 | 0.8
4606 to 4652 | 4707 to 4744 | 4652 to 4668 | 0.5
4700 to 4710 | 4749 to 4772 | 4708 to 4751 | -1.8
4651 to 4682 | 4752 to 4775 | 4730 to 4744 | 0.1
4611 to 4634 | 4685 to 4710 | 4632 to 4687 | 2.3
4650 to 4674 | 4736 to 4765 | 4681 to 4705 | 0.2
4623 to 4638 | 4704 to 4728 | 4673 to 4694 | 0.4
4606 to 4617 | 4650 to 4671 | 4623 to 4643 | -0.2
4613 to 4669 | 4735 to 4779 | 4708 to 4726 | 0.0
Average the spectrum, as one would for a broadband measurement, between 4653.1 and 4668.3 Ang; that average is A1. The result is 46.5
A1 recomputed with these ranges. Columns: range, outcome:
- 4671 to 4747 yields 47.7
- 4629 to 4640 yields 48.2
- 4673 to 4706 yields 46.9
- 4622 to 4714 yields 46.7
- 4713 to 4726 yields 50.1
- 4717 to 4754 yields 49.4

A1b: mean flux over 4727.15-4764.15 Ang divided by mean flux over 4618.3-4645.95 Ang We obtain 1.02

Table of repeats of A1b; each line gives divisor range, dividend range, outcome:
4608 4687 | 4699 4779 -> 1.03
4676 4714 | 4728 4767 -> 1.05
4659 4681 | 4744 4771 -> 1.08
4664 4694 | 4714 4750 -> 1.06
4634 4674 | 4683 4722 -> 1.03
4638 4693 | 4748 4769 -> 1.06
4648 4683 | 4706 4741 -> 1.04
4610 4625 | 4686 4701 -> 0.96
